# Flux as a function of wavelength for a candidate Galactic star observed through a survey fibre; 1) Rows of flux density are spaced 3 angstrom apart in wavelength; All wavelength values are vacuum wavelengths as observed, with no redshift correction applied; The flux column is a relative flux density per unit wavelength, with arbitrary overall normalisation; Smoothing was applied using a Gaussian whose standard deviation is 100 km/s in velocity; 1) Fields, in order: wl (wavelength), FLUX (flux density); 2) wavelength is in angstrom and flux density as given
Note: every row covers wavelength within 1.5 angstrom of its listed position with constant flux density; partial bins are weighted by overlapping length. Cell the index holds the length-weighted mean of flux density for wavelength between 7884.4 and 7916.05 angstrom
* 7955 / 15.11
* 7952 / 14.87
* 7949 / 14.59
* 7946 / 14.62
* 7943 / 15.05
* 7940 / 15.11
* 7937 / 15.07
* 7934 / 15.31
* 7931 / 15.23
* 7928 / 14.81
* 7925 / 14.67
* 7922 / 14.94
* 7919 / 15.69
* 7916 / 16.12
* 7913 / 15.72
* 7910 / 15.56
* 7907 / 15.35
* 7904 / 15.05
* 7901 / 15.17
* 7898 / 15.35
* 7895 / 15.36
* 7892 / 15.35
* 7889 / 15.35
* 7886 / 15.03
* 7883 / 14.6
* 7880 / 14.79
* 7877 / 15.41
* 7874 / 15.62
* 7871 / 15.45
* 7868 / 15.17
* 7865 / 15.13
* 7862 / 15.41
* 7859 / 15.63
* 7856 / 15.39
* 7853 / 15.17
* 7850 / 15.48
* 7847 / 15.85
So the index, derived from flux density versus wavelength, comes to 15.4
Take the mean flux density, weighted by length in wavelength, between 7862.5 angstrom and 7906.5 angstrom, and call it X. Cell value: 15.2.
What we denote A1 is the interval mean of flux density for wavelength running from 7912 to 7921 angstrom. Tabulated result 15.8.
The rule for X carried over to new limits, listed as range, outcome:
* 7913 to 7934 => 15.3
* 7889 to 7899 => 15.4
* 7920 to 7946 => 15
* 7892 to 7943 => 15.3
